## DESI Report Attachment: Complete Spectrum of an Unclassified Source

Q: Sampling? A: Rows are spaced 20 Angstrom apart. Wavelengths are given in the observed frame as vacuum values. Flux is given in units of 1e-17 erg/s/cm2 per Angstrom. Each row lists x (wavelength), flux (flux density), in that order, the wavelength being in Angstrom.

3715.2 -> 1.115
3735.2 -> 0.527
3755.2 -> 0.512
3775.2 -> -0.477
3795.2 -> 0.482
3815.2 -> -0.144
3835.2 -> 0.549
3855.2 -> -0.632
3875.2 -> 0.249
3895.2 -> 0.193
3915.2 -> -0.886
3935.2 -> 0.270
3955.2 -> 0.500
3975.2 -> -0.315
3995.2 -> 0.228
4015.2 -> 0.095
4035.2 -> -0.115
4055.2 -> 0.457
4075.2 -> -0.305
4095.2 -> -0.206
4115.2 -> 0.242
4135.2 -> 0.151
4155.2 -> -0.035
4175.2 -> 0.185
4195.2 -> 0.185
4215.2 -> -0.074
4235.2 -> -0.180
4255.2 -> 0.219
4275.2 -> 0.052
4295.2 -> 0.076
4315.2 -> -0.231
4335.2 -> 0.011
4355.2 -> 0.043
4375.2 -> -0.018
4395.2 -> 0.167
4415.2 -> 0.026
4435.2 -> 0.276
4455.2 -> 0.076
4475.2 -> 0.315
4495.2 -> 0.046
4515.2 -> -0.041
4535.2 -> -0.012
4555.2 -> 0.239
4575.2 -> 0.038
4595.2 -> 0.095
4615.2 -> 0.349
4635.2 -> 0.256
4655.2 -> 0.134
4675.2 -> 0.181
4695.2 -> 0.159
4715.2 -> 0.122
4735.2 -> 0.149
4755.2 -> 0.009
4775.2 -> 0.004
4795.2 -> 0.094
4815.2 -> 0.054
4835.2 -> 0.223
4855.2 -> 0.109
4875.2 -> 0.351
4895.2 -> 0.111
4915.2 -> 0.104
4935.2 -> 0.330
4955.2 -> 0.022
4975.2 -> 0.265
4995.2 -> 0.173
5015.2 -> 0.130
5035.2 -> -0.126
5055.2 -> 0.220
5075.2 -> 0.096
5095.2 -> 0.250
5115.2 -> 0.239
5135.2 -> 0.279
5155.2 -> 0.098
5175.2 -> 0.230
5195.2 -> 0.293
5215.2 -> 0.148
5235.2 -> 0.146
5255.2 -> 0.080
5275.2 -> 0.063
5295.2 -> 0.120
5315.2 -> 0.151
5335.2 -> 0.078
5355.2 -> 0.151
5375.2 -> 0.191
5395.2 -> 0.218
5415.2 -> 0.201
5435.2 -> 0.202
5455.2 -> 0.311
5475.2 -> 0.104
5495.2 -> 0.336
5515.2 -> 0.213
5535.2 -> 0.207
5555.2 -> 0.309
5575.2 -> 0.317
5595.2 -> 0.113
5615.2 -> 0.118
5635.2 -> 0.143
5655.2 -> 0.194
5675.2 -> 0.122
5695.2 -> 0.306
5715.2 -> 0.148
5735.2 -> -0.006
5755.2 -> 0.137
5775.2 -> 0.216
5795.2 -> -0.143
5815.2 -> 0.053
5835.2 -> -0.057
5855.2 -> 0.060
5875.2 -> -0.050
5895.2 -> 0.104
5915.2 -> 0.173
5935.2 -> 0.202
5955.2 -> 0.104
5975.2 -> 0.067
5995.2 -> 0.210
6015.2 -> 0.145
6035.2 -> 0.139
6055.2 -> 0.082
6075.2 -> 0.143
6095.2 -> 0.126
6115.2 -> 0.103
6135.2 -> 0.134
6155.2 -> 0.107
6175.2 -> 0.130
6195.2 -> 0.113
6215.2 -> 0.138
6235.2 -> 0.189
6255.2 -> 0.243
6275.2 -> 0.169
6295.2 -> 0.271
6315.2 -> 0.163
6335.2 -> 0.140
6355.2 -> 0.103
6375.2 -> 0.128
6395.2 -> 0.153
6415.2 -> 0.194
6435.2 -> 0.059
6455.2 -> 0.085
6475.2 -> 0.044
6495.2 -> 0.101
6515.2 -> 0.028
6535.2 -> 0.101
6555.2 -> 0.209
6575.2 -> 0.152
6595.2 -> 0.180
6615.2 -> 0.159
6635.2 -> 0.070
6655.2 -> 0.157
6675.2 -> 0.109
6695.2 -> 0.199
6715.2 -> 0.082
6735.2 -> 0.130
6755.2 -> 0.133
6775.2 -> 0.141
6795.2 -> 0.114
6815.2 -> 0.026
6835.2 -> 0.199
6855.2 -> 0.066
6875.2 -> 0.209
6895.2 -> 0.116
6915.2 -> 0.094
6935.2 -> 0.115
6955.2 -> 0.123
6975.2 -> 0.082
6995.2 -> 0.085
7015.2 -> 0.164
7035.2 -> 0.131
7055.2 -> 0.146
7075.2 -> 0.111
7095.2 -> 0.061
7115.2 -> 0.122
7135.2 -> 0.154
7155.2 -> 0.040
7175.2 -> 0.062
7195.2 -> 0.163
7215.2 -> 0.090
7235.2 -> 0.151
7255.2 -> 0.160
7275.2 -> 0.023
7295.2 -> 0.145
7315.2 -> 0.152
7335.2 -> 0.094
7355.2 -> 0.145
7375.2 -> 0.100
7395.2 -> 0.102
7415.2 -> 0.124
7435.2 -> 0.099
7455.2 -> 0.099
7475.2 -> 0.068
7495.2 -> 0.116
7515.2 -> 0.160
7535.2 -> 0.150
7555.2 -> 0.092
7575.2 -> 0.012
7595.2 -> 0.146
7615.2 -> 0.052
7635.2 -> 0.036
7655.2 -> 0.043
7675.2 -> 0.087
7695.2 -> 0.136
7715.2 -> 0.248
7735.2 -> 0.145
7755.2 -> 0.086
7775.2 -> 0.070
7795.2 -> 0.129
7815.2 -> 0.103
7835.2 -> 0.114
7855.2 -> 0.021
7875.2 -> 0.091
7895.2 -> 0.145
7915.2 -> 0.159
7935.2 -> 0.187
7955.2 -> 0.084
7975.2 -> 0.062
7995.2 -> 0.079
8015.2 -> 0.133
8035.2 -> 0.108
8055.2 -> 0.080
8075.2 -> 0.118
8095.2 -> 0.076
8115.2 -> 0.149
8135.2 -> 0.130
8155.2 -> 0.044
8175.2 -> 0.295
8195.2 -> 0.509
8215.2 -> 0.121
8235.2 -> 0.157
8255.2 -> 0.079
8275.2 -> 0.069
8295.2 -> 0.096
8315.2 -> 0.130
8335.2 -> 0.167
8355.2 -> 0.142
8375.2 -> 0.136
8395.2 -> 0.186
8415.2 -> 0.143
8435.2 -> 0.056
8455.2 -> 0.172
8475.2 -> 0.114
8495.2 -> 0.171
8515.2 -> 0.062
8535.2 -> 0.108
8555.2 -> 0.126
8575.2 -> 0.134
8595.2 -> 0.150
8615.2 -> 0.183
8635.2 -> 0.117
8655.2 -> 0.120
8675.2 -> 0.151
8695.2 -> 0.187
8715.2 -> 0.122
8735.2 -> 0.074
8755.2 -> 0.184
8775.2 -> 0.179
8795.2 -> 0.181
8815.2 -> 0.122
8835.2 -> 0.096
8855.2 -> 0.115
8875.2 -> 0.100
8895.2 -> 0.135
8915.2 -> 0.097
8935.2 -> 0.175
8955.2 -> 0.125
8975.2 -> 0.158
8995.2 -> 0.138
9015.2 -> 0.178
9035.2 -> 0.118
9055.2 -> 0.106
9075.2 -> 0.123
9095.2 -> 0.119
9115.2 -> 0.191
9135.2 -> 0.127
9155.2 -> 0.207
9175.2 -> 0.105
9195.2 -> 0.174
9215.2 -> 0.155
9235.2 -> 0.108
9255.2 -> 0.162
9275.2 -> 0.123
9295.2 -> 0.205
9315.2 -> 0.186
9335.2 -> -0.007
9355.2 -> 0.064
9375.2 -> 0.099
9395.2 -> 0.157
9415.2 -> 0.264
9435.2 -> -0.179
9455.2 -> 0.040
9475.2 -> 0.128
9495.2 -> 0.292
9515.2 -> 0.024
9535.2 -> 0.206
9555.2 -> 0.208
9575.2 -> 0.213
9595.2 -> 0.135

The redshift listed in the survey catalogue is 1.20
